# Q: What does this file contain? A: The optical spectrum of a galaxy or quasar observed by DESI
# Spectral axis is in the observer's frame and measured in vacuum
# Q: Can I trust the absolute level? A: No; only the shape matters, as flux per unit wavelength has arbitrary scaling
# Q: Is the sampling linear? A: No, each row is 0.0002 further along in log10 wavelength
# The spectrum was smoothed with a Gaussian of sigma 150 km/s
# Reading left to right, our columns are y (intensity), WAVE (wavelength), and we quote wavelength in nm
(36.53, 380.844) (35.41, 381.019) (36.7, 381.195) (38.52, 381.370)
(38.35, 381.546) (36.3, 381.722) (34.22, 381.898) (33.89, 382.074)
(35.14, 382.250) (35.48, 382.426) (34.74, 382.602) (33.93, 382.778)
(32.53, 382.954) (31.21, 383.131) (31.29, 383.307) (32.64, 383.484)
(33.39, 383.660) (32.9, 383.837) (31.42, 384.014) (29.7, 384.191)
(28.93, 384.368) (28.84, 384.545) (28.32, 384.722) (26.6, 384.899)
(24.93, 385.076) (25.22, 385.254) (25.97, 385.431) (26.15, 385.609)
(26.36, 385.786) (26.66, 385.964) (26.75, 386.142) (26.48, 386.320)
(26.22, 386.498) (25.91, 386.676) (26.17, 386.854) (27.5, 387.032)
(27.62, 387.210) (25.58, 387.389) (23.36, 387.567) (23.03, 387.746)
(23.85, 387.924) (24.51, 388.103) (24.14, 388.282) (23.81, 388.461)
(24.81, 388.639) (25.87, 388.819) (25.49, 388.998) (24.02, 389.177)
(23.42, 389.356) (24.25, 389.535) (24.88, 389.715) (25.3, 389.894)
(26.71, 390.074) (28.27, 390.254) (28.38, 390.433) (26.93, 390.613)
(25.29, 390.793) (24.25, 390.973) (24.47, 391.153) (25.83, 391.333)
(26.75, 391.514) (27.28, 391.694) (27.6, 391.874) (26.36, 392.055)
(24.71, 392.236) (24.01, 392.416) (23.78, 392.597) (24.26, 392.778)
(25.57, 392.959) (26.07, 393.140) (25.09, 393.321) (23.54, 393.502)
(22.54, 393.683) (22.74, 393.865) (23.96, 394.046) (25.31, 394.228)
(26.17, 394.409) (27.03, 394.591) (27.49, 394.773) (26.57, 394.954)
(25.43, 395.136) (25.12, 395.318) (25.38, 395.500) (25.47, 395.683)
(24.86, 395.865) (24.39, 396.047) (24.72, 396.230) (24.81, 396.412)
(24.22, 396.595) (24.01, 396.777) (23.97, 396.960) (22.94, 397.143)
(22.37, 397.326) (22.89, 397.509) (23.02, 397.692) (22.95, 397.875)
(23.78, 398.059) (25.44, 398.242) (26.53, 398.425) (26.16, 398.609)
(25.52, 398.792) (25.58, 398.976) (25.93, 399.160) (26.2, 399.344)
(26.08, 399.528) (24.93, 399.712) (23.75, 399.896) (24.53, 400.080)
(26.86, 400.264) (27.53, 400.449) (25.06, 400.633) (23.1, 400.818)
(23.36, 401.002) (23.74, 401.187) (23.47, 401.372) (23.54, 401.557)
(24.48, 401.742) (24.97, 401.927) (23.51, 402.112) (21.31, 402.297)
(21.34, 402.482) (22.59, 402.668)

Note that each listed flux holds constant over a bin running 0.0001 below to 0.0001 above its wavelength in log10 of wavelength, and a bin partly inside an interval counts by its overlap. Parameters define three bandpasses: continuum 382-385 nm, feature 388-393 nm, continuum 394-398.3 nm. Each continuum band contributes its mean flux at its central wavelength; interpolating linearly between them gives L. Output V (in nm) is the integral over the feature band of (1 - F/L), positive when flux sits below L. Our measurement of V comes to 0.44 nm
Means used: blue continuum 31.8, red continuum 24.7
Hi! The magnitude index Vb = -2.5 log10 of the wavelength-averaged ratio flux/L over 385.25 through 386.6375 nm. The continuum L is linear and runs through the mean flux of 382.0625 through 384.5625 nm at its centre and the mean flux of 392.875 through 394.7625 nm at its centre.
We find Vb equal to 0.16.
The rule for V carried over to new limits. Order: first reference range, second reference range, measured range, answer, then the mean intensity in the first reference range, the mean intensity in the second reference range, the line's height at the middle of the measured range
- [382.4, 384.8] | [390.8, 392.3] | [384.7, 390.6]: 0.63 nm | 31.7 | 25.9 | 28.8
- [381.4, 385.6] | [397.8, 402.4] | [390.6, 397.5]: 0.56 nm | 31.5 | 24.7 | 27.2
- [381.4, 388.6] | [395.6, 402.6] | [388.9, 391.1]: 0.14 nm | 29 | 24.4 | 27.4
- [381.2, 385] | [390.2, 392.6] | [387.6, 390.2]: 0.32 nm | 32.8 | 26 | 28.1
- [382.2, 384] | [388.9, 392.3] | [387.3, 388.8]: 0.22 nm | 33.2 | 25.8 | 28.3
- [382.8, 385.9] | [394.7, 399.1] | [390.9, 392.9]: 0.09 nm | 29.3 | 24.7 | 26.5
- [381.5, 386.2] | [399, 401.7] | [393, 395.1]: 0.15 nm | 30.8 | 24.9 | 27.1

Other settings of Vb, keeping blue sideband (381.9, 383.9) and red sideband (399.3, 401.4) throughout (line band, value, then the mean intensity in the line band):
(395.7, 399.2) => 0.08 mag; 24.4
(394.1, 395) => 0.05 mag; 26.4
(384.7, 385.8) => 0.23 mag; 26.1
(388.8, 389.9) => 0.22 mag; 24.7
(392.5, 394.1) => 0.17 mag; 24.2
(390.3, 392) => 0.12 mag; 26.4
